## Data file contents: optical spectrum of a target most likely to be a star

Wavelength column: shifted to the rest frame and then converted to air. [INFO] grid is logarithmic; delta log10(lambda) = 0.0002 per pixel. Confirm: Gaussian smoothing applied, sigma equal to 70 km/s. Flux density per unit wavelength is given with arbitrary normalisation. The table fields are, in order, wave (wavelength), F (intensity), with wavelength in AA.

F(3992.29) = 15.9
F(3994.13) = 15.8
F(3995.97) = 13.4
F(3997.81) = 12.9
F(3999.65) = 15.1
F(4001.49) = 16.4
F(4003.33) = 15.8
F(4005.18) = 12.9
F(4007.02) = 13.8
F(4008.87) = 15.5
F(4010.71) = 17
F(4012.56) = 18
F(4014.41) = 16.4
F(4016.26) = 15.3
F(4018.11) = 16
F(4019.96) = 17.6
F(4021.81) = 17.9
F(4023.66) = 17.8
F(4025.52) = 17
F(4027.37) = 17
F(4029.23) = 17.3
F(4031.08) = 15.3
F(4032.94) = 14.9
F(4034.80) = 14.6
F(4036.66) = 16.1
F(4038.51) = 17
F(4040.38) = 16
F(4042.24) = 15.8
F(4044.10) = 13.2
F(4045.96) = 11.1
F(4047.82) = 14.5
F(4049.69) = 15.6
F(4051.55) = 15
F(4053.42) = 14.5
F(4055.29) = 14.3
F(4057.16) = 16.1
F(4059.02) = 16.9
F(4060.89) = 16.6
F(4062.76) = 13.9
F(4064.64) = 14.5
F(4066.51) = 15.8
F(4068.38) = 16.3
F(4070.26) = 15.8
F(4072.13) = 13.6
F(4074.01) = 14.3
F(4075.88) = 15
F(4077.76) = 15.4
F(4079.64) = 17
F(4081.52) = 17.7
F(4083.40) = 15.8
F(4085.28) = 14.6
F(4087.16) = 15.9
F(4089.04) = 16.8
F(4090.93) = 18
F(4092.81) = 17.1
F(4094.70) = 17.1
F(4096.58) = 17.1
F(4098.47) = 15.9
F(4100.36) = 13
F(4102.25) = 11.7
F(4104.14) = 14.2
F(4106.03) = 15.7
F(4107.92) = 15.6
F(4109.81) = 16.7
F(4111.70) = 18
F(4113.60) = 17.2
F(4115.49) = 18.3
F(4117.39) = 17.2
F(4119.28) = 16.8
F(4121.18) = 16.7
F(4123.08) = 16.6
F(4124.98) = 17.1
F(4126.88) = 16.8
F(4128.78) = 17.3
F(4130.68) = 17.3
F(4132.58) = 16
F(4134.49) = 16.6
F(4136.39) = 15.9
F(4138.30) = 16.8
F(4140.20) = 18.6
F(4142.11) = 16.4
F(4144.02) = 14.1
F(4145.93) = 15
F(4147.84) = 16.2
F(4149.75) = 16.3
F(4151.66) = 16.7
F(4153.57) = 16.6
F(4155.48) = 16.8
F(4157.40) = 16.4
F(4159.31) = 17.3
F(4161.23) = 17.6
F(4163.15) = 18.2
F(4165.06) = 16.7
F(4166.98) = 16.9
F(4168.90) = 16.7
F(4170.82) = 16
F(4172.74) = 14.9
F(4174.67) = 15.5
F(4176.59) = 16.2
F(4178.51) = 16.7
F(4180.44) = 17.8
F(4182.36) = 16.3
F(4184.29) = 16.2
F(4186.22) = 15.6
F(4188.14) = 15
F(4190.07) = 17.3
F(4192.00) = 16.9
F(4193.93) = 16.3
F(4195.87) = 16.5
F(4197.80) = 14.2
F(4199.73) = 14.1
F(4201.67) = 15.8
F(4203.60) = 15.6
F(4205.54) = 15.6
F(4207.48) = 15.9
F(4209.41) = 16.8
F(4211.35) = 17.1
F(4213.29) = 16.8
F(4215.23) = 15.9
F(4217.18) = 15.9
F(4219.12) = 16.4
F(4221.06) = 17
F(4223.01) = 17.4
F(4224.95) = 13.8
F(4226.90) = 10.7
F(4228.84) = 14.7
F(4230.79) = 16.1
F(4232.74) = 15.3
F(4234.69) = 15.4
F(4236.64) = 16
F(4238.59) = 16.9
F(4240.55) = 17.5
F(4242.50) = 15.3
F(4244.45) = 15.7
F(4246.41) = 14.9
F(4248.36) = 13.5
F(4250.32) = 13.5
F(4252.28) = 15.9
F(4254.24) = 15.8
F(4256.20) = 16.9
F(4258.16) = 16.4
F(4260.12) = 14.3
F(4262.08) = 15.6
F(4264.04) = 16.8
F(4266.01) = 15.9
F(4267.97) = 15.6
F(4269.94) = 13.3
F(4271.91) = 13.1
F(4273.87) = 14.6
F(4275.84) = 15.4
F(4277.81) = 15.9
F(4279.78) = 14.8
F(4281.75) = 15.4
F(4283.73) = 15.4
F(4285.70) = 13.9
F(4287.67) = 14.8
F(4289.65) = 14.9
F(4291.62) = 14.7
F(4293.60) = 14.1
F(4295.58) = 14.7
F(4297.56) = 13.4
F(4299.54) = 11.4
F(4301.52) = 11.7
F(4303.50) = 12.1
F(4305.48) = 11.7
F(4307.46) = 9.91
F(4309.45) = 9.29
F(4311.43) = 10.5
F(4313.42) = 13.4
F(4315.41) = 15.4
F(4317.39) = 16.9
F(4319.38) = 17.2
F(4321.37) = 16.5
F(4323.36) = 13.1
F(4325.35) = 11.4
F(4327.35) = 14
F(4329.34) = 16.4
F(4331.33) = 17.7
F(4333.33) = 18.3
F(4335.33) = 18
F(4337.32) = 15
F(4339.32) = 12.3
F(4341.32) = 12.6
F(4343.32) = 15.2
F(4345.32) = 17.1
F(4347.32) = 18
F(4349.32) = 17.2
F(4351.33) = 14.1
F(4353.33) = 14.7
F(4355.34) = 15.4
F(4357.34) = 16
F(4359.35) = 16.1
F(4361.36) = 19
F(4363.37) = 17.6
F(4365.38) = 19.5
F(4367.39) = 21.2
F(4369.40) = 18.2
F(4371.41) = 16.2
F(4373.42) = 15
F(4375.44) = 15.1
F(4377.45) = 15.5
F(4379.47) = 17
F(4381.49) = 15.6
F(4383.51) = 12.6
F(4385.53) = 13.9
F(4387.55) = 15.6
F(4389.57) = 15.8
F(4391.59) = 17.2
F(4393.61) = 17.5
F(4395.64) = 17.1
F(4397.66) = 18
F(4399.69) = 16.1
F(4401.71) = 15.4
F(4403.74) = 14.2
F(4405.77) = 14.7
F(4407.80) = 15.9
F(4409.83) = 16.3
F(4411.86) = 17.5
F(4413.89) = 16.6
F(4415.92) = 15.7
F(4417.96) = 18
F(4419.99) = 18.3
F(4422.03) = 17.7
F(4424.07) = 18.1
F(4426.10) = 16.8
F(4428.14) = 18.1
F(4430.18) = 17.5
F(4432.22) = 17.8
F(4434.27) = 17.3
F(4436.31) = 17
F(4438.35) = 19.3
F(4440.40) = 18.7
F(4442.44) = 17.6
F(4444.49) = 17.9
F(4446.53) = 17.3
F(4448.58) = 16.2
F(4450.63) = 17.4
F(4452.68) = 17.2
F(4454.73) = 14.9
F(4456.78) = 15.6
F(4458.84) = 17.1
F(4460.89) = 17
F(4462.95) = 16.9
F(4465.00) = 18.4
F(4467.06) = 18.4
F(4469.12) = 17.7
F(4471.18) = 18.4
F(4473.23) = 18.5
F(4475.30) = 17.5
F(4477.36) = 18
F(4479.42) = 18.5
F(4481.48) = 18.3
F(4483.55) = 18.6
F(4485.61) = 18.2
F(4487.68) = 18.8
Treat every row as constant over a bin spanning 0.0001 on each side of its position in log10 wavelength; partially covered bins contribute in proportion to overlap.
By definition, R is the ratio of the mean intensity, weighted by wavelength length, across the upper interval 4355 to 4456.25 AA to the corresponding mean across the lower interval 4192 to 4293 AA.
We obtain 1.09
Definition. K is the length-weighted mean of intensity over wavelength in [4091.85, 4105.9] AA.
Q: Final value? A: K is 15.2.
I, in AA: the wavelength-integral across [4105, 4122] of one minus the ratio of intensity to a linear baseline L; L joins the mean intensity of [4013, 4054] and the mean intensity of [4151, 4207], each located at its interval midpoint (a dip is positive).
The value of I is -0.9 AA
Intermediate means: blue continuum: 15.8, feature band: 16.9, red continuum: 16.3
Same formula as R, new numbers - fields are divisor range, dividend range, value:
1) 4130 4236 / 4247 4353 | 0.91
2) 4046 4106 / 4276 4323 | 0.90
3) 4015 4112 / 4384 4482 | 1.09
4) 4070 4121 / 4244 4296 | 0.94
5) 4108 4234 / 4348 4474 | 1.03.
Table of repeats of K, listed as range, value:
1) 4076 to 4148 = 16.3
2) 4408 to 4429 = 17.3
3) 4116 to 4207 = 16.4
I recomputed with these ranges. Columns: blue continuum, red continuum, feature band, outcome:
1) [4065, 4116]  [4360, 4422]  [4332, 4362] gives 1.0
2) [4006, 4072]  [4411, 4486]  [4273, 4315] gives 8.5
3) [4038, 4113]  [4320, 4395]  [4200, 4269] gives 0.5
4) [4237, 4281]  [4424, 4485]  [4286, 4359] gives 7.5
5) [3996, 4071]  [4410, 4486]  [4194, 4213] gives 0.7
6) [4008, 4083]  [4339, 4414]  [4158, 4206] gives -1.0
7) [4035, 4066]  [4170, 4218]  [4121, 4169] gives -3.0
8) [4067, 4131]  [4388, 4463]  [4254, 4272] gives 1.2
